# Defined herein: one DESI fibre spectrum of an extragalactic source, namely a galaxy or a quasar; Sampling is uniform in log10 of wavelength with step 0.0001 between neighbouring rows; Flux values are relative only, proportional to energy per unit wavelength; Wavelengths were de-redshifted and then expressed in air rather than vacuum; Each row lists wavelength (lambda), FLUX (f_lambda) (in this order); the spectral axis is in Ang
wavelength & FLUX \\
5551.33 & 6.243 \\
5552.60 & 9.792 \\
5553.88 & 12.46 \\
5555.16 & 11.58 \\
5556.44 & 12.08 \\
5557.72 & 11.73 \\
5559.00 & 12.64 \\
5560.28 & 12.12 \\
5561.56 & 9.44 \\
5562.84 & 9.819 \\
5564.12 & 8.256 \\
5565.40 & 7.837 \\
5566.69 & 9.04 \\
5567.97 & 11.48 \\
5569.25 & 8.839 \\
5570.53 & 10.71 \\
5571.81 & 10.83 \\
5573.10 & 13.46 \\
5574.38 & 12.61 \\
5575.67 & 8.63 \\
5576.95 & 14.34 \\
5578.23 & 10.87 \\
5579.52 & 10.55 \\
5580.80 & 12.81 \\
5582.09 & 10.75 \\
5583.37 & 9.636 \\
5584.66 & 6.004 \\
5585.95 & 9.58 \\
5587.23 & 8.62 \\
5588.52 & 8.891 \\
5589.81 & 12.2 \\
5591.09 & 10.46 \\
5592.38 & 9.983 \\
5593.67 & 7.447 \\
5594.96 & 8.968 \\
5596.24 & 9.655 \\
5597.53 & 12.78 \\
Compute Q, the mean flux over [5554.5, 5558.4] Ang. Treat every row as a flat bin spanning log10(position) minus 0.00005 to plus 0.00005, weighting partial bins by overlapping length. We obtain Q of 11.8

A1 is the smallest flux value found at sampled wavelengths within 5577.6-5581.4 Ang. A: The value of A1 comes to 10.55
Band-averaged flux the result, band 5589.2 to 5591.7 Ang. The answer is 11.4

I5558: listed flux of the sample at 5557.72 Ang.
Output 11.73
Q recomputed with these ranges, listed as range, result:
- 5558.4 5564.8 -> 10.4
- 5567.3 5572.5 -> 10.5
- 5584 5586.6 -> 7.8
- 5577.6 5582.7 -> 11.2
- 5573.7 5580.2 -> 11.4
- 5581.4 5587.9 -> 8.94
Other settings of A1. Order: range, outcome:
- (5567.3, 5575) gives 8.839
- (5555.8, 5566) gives 7.837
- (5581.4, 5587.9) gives 6.004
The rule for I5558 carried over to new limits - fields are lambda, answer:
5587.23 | 8.62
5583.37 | 9.636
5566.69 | 9.04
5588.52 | 8.891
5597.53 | 12.78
